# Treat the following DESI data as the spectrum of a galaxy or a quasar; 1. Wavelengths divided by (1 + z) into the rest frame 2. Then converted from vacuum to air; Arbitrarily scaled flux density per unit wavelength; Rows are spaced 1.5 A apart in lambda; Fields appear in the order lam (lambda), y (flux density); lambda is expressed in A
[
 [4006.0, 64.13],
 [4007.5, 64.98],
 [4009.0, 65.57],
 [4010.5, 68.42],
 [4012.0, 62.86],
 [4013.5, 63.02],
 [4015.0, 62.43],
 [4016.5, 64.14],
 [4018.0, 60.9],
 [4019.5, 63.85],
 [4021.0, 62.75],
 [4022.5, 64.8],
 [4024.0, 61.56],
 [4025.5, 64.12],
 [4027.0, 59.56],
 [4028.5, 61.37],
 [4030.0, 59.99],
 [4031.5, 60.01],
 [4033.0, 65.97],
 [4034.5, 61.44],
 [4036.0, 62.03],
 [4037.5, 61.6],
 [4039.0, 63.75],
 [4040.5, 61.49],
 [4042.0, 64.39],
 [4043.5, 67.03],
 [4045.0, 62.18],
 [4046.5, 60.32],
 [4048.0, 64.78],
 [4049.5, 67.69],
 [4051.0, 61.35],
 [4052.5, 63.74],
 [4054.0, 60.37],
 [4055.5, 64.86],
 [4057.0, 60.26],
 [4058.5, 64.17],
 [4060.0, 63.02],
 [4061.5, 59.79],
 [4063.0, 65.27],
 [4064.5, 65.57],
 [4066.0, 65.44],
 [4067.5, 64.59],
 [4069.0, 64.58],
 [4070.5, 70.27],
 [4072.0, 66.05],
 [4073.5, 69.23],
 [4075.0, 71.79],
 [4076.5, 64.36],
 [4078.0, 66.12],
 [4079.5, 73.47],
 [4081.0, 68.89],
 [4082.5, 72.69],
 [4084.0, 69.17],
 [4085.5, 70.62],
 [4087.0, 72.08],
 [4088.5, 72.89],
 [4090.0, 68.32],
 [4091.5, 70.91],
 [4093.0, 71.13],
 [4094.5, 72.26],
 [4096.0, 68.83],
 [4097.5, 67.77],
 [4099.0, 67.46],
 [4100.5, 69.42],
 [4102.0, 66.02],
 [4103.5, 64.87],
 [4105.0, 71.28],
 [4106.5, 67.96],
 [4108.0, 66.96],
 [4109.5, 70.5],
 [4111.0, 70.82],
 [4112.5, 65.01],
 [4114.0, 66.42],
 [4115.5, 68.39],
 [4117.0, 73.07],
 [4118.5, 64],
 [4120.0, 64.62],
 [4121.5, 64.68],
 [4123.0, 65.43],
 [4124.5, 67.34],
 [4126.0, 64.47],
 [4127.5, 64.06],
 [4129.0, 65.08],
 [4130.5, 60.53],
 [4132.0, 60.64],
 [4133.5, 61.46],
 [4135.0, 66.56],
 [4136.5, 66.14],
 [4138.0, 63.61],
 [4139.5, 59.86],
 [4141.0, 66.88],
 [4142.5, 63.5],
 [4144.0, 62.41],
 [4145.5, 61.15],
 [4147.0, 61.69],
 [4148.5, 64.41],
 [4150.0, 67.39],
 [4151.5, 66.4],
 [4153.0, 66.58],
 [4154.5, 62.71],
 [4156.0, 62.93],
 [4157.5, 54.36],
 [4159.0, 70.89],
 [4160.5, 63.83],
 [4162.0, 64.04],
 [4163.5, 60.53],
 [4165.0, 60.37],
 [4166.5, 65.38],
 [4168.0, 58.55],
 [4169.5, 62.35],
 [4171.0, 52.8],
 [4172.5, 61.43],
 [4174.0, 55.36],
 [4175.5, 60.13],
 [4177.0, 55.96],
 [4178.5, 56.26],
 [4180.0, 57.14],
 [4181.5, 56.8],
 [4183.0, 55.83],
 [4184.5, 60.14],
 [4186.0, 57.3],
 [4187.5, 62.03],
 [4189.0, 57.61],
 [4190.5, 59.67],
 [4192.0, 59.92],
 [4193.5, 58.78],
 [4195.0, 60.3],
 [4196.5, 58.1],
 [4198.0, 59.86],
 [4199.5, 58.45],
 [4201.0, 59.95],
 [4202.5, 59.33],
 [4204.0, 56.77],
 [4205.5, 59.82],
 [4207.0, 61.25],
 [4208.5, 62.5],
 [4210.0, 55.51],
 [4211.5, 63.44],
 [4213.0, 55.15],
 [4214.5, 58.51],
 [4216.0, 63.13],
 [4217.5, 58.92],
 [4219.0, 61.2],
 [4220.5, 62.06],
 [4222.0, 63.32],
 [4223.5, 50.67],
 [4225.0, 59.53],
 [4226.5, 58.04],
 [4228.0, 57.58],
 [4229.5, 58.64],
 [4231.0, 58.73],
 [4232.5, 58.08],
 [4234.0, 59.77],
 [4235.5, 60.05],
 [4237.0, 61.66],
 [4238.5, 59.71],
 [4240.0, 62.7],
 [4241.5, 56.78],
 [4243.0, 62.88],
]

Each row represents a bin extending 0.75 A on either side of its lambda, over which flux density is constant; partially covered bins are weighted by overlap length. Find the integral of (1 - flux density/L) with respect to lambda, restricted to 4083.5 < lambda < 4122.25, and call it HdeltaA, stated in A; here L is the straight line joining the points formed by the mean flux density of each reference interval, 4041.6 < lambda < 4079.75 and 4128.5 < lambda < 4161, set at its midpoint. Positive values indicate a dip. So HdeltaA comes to -2.66 A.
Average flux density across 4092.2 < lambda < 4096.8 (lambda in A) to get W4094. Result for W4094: 70.7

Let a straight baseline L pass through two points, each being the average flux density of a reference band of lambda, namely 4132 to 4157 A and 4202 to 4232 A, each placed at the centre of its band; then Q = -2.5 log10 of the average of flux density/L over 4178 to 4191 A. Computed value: 0.06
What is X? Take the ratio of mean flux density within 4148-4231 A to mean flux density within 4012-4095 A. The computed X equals 0.92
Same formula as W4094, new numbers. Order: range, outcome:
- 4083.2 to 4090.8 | 70.6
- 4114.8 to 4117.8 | 70.7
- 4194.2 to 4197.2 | 59.2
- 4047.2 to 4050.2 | 66.1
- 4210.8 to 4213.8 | 59.2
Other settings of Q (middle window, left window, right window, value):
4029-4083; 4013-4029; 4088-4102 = 0.022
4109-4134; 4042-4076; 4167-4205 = -0.069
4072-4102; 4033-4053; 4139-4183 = -0.116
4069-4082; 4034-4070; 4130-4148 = -0.088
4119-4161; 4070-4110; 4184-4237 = 0.020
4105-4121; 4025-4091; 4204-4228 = -0.078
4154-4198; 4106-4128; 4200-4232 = 0.047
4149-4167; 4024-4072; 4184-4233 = -0.057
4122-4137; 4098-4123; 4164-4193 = 0.015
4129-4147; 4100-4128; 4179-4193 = 0.021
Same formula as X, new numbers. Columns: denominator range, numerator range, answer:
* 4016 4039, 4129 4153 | 1.02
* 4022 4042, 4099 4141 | 1.06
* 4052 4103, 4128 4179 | 0.92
